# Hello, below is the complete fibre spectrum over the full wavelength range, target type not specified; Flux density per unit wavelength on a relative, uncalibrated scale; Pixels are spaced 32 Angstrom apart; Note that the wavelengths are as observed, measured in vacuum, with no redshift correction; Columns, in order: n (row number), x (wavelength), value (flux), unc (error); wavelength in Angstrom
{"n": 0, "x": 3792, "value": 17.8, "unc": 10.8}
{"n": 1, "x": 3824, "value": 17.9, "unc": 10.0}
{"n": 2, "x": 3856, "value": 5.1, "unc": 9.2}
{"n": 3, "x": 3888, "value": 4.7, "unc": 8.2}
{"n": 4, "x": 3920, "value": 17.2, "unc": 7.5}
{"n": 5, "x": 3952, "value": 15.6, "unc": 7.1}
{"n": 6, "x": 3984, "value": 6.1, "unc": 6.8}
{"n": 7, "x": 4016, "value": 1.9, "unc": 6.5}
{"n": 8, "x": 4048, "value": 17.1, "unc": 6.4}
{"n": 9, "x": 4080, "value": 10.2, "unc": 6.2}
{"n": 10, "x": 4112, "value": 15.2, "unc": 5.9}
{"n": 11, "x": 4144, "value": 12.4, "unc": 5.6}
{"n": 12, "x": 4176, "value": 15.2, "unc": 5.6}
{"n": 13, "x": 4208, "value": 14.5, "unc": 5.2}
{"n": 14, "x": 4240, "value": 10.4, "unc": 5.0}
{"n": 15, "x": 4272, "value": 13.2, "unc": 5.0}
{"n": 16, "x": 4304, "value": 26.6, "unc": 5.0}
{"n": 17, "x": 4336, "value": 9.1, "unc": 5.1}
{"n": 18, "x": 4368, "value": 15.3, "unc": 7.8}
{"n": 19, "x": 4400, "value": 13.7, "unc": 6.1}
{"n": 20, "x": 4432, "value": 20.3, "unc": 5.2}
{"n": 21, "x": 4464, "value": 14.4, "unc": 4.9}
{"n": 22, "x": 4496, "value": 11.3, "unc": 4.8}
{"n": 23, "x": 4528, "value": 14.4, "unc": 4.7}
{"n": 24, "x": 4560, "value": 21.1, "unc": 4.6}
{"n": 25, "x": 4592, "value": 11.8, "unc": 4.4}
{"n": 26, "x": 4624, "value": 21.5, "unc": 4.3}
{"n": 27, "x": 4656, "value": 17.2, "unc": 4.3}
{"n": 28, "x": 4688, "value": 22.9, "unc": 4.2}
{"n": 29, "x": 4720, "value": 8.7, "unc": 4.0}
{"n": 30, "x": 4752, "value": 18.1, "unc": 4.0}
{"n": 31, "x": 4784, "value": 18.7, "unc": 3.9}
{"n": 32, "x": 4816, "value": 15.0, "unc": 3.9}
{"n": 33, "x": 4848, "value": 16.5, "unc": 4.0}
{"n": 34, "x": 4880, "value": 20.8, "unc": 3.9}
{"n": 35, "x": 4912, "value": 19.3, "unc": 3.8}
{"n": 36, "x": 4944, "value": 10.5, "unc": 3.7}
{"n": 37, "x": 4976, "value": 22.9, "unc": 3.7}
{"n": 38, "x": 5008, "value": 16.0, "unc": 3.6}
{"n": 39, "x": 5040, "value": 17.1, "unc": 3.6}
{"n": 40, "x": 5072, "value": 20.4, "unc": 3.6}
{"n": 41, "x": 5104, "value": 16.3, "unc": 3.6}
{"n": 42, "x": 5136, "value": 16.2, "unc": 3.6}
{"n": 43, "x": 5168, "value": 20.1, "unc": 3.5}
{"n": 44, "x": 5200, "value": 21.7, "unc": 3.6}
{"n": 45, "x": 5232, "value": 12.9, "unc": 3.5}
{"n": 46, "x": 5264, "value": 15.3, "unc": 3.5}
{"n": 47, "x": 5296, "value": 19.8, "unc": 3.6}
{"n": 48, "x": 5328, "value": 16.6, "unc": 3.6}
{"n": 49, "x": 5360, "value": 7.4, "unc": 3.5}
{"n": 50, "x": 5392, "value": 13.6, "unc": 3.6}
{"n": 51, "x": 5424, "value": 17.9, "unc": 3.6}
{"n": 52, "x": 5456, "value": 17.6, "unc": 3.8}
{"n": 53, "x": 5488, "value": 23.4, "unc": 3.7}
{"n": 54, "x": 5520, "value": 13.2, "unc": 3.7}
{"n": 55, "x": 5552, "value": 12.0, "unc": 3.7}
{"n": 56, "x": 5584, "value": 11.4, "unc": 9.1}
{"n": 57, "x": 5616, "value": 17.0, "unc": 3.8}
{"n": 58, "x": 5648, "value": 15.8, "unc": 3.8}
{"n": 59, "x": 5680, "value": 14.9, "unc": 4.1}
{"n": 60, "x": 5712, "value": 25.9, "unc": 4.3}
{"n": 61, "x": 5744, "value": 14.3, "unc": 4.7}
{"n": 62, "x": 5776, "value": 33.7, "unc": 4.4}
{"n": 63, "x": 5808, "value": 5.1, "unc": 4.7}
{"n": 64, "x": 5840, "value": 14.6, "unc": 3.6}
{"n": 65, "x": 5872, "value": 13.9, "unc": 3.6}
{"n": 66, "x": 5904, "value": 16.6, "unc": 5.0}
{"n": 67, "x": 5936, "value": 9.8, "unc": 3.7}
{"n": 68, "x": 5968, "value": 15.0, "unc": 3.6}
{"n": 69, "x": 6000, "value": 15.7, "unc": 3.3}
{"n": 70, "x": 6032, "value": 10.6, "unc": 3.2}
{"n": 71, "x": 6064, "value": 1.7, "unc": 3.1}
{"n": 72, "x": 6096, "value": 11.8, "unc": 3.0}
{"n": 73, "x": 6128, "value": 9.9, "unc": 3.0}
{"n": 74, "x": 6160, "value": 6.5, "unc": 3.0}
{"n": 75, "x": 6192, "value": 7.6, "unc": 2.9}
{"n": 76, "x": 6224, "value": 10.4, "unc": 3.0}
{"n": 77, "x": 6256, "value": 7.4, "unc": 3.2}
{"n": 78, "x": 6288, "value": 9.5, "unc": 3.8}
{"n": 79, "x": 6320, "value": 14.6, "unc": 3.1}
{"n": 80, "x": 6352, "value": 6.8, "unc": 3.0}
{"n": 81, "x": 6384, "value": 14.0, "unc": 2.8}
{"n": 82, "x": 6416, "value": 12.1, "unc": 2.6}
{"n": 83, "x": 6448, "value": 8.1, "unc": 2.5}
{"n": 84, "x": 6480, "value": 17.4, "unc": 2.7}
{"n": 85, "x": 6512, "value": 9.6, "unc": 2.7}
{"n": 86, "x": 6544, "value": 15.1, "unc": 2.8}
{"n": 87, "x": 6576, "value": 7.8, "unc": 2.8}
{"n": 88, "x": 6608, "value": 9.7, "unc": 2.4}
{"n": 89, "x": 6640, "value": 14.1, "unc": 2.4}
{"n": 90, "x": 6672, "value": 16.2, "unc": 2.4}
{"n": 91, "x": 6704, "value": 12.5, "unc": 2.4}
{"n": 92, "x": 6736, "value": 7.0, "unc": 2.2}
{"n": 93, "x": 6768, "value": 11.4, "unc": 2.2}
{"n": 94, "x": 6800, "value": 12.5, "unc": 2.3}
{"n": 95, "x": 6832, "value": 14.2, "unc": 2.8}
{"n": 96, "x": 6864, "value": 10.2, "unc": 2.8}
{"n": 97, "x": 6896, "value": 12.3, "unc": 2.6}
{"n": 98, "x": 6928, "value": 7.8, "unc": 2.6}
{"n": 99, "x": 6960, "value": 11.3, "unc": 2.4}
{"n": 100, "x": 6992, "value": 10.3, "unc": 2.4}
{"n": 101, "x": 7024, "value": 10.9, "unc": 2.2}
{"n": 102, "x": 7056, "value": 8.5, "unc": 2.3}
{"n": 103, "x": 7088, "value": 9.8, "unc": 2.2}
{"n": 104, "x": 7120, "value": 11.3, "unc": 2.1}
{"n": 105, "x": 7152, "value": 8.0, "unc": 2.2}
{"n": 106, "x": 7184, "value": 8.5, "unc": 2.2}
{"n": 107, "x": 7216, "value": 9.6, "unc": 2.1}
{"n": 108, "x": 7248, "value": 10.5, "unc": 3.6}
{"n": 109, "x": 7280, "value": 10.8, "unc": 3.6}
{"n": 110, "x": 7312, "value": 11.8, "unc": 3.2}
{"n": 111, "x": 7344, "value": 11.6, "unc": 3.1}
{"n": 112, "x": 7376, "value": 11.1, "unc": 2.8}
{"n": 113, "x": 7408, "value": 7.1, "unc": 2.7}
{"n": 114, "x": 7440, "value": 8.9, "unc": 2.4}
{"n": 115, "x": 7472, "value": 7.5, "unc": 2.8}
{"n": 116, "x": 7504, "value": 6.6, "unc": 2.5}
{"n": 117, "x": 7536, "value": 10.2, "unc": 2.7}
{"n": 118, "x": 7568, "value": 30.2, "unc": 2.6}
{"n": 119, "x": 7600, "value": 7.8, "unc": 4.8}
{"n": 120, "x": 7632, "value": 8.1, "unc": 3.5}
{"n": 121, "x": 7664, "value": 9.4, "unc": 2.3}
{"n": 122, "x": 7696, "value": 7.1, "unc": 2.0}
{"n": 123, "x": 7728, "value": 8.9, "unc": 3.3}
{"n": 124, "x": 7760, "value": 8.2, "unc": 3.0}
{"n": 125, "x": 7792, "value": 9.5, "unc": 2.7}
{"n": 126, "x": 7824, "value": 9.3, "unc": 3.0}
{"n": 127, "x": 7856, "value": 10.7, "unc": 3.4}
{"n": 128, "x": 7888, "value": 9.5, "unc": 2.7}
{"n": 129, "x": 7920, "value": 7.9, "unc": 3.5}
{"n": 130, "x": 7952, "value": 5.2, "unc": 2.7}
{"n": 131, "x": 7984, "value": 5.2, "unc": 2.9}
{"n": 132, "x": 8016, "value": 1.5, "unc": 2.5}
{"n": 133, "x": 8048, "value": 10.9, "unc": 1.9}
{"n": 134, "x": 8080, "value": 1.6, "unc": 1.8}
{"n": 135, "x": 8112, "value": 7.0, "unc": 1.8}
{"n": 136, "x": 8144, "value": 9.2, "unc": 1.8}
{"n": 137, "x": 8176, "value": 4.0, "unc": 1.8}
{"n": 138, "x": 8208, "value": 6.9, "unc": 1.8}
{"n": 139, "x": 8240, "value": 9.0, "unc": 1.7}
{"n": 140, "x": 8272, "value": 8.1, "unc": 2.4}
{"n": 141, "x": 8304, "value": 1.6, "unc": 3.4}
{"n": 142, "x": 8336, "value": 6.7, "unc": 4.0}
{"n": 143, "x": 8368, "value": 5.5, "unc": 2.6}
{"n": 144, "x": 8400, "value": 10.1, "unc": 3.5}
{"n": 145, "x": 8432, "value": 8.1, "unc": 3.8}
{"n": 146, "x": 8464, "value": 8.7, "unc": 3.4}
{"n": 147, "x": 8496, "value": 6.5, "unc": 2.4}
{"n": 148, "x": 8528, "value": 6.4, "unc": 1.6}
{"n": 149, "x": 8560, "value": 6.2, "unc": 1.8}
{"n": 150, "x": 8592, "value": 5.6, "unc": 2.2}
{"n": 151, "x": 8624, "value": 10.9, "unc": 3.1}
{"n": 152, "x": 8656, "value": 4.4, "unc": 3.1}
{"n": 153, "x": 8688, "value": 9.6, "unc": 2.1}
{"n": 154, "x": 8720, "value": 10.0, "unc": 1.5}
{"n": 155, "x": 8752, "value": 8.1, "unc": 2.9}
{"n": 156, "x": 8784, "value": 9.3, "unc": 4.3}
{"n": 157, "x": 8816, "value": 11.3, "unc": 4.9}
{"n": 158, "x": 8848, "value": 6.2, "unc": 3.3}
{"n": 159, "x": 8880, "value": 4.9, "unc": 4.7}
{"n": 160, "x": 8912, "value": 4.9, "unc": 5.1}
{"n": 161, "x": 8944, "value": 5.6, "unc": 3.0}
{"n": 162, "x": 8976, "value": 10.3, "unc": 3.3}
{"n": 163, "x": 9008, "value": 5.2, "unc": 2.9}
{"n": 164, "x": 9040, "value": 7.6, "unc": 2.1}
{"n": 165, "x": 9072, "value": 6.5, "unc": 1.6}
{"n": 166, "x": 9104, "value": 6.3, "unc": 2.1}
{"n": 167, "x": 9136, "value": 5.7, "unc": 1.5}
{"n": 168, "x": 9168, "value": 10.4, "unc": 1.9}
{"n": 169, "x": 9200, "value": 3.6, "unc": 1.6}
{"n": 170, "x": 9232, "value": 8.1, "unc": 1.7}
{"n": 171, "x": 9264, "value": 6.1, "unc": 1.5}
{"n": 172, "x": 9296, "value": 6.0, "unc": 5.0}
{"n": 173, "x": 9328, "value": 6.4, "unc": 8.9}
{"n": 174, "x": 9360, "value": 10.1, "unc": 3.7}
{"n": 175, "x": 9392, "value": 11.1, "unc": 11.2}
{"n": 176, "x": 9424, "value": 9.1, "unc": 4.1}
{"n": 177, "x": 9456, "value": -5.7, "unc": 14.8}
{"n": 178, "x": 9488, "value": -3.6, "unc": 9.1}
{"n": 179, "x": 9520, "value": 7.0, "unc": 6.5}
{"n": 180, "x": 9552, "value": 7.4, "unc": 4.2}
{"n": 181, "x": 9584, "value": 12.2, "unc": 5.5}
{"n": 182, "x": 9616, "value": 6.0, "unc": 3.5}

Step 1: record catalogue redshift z 0.152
